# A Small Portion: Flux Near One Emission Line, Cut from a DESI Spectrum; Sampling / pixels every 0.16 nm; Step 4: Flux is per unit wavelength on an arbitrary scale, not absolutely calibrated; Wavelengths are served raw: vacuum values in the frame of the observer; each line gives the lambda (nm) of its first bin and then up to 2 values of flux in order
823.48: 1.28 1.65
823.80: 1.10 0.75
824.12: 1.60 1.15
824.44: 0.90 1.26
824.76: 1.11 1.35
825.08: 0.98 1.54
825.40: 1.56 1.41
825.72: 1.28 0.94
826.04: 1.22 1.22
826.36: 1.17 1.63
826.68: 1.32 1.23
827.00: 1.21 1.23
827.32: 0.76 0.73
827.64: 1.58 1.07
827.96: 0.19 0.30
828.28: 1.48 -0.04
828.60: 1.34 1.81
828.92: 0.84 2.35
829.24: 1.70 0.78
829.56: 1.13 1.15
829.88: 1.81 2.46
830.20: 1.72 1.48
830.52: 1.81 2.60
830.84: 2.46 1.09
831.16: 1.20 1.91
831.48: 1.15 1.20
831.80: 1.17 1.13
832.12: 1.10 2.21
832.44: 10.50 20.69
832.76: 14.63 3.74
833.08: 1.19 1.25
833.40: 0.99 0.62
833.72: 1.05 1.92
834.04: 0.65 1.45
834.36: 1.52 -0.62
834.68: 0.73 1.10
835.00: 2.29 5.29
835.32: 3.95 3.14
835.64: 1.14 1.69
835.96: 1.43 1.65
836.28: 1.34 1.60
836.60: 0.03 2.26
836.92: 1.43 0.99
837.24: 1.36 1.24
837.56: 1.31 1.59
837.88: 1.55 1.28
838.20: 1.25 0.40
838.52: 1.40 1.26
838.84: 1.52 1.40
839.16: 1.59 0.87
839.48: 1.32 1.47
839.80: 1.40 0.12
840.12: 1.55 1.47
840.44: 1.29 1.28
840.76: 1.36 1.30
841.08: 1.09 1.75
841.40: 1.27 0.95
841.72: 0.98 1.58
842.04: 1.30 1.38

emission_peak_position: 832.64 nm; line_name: Halpha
